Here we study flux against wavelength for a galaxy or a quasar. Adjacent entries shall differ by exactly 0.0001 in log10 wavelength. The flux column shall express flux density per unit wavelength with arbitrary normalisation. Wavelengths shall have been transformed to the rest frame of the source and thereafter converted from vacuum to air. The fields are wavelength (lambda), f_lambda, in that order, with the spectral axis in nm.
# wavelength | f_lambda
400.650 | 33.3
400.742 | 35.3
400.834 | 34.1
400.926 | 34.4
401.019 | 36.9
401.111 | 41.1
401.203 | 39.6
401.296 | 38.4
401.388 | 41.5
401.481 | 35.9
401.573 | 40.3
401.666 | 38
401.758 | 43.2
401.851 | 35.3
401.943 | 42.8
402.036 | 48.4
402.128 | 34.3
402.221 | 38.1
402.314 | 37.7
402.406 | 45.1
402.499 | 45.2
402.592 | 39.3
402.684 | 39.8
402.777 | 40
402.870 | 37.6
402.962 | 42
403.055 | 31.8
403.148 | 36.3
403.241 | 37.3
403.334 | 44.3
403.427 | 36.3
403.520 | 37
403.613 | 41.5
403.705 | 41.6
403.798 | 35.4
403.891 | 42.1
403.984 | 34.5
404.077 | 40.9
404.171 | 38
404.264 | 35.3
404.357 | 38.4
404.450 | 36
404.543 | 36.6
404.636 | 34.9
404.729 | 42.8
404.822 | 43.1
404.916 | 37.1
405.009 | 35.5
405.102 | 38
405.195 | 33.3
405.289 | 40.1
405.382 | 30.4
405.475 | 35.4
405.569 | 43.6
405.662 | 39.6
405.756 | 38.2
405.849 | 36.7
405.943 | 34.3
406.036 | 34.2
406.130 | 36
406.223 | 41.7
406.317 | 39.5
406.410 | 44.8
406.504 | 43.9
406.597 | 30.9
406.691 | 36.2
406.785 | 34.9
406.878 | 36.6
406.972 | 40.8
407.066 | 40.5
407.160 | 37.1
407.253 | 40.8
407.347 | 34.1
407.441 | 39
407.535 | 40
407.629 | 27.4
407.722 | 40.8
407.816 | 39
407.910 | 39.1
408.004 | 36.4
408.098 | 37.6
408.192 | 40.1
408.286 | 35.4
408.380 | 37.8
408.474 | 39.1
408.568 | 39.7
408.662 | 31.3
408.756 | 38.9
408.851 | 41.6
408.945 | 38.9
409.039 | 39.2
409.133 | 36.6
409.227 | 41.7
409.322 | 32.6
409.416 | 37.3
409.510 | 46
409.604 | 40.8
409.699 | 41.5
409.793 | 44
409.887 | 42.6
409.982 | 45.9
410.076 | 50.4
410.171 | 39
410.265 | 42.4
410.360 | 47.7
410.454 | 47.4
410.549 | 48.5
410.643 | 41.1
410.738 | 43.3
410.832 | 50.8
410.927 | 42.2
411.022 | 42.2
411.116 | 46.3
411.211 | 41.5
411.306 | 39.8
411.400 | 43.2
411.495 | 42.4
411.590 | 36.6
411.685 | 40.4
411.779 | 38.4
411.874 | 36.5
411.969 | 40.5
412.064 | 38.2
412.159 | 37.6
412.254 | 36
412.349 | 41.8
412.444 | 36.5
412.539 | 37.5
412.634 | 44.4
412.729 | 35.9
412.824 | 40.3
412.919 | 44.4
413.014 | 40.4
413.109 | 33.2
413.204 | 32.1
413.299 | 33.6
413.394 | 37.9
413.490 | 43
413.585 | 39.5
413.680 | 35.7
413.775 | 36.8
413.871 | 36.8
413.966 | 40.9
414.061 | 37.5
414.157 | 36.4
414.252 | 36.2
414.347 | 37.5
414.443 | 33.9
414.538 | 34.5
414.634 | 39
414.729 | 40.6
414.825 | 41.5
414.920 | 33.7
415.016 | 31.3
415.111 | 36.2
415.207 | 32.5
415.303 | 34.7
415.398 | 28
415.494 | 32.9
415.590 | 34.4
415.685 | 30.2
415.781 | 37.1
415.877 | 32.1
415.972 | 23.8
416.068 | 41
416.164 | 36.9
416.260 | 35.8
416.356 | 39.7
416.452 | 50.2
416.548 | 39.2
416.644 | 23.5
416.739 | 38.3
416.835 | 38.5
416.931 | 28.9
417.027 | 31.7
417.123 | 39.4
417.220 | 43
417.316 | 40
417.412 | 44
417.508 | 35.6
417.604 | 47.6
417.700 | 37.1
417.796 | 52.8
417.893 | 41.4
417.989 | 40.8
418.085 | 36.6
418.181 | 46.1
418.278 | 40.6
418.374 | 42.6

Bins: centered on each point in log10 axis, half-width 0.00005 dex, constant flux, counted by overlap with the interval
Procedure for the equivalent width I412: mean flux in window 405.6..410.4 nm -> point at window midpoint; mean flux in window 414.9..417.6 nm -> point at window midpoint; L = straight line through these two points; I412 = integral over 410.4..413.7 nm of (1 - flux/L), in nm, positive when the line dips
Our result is -0.256 nm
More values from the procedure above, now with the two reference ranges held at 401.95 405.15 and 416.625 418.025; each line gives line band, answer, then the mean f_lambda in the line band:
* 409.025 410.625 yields -0.15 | 42.6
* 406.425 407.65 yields 0.05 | 37.5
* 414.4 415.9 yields 0.17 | 34.6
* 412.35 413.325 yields 0.02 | 38.1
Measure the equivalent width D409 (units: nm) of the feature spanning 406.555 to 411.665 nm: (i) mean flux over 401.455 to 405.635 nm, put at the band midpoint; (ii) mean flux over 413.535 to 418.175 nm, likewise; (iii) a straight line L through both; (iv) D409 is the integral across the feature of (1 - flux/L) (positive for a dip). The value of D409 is -0.30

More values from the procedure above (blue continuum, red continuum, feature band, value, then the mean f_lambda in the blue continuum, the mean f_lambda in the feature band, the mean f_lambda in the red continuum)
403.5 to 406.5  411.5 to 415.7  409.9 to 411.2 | -0.26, 38.1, 45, 37.1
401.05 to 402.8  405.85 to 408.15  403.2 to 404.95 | 0.02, 40.2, 38.6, 37.7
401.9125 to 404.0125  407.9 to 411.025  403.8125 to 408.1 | 0.27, 39.5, 37.7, 41.2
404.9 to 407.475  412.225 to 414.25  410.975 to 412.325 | -0.07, 37.6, 40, 38.1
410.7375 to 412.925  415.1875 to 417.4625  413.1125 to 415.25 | 0.08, 40.6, 36.6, 35.7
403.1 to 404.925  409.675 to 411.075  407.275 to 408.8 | 0.18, 38.5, 37.3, 44.7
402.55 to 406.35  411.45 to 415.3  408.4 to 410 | -0.08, 38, 39.7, 37.7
